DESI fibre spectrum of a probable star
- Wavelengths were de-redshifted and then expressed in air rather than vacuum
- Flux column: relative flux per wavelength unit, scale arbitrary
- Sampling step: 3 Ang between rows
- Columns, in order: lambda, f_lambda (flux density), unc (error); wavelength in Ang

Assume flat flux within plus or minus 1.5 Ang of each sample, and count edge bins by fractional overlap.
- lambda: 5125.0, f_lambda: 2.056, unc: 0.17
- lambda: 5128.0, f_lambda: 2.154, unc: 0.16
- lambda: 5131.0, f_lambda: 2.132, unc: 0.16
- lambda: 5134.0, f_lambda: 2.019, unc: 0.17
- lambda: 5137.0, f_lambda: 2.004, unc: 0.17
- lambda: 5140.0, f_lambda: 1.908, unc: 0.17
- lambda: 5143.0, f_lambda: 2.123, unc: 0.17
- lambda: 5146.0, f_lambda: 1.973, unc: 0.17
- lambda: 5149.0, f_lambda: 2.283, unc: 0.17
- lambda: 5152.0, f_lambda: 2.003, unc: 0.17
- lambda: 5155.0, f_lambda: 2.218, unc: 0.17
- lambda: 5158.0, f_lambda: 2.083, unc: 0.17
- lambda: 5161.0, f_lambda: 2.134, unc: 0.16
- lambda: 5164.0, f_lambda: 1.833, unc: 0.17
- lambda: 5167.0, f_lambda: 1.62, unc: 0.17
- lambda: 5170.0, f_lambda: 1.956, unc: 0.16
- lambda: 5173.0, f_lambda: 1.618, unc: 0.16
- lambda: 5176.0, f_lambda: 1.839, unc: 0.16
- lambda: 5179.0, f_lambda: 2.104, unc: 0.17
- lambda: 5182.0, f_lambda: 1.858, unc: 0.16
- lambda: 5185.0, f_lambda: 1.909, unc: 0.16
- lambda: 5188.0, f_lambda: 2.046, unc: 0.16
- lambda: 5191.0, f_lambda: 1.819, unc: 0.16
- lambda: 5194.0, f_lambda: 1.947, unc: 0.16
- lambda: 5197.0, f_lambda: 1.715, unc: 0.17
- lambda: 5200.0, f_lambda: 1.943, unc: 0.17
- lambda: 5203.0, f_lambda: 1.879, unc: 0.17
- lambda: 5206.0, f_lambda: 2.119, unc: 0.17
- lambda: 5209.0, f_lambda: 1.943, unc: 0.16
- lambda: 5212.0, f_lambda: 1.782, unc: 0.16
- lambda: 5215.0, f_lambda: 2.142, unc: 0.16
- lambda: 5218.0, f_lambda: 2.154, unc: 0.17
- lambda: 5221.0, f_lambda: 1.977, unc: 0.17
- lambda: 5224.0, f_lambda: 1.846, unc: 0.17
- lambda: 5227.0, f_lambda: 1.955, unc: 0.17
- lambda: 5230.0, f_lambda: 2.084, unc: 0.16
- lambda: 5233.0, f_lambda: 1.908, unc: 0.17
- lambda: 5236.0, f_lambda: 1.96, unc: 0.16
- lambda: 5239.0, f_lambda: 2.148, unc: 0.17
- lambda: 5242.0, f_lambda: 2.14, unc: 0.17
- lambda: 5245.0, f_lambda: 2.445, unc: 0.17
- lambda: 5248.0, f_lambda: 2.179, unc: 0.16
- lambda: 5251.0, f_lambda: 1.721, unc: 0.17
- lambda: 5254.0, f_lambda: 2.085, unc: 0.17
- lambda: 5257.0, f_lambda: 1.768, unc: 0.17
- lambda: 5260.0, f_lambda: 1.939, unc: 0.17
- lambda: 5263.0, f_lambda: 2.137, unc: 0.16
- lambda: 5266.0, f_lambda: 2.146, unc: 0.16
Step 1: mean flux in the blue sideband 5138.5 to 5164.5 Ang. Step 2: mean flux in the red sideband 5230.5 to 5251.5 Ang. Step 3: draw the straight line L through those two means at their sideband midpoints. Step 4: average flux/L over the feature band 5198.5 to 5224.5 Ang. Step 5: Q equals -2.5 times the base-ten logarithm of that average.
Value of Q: 0.05 mag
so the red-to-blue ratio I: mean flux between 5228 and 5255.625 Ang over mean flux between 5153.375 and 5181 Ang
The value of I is 1.1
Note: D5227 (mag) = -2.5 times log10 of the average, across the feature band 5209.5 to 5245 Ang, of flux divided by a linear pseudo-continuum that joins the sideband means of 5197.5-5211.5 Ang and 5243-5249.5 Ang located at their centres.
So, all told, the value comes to 0.06 mag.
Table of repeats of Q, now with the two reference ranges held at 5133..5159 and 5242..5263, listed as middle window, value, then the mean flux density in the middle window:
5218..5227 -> 0.048 mag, 1.96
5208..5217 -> 0.045 mag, 1.97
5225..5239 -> 0.029 mag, 1.99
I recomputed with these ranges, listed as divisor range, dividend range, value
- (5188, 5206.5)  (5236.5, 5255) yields 1.11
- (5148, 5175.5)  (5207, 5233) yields 1.01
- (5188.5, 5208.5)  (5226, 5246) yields 1.09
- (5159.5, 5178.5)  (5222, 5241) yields 1.08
